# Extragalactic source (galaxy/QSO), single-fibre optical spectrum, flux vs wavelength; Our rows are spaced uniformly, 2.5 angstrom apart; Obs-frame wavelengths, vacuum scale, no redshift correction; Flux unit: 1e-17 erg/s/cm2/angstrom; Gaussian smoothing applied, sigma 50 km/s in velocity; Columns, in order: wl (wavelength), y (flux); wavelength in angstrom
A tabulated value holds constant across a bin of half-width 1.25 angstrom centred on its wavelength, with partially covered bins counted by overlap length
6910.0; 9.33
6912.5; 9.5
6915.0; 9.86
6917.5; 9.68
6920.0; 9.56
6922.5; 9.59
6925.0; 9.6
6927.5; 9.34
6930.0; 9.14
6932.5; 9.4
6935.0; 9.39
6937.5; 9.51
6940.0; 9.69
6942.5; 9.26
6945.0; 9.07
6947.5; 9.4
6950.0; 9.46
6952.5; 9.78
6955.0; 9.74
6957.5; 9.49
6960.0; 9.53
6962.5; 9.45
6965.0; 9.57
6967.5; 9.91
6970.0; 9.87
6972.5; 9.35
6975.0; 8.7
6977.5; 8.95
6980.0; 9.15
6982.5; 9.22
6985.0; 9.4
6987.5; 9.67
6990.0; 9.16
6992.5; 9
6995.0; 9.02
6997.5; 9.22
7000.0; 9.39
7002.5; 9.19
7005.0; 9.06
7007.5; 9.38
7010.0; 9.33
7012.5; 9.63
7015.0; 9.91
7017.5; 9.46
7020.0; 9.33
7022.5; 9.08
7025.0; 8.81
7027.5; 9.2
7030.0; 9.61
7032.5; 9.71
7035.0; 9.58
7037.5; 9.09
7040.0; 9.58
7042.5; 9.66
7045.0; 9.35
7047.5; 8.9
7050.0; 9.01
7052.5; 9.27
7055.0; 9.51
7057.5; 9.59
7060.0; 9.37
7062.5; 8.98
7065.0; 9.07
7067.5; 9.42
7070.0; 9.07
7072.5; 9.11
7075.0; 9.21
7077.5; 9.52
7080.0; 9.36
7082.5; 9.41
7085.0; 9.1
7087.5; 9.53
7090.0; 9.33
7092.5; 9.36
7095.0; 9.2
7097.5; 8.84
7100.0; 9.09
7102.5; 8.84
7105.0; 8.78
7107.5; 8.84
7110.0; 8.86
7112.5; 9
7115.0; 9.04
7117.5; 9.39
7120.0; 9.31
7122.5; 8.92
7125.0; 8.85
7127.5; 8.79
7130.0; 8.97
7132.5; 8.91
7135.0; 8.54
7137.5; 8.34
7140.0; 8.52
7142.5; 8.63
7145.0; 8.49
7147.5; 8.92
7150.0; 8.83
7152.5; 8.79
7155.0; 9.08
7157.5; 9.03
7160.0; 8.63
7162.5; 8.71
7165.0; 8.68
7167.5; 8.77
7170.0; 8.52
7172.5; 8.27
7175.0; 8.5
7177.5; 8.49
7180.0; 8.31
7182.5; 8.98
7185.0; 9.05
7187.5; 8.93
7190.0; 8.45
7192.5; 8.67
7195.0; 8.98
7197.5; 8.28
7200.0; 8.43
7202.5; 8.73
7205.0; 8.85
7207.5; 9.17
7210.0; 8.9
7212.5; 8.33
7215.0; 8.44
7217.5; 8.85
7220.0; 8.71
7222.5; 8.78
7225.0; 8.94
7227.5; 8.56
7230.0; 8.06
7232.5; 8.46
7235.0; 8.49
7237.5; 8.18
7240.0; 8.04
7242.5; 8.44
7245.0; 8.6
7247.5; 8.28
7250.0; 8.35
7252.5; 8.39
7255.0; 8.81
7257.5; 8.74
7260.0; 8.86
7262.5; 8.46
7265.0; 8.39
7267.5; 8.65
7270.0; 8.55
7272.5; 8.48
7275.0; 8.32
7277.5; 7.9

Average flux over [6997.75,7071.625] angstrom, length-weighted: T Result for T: 9.33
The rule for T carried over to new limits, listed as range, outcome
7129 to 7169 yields 8.74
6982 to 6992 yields 9.35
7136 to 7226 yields 8.69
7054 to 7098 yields 9.28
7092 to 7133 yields 8.99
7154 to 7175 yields 8.69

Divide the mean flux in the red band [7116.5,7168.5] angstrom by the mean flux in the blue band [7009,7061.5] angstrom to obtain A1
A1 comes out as 0.94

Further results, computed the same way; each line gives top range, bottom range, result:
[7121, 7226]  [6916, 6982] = 0.92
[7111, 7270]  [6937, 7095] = 0.93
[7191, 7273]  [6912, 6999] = 0.91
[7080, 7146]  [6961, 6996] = 0.96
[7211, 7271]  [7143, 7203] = 0.98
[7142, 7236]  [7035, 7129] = 0.95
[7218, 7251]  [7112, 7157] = 0.96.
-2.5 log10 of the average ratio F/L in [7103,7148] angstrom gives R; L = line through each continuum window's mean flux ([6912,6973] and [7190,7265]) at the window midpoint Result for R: 0.010 mag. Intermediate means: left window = 9.53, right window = 8.57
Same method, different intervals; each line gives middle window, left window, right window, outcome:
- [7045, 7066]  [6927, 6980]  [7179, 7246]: -0.01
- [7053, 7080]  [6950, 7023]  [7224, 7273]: -0.02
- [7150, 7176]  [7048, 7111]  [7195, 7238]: 0.02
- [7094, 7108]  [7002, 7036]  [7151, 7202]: 0.01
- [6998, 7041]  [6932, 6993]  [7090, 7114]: -0.01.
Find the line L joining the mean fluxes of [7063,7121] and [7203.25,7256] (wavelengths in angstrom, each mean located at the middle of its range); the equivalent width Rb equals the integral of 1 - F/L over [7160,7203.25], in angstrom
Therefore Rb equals 0.7 angstrom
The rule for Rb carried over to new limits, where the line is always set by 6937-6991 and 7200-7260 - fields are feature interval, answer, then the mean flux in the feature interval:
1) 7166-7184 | 0.39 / 8.56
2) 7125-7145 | 0.46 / 8.67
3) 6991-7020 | -0.11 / 9.33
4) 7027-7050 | -0.52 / 9.39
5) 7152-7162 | -0.08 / 8.88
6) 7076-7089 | -0.48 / 9.38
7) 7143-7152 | 0.10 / 8.74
